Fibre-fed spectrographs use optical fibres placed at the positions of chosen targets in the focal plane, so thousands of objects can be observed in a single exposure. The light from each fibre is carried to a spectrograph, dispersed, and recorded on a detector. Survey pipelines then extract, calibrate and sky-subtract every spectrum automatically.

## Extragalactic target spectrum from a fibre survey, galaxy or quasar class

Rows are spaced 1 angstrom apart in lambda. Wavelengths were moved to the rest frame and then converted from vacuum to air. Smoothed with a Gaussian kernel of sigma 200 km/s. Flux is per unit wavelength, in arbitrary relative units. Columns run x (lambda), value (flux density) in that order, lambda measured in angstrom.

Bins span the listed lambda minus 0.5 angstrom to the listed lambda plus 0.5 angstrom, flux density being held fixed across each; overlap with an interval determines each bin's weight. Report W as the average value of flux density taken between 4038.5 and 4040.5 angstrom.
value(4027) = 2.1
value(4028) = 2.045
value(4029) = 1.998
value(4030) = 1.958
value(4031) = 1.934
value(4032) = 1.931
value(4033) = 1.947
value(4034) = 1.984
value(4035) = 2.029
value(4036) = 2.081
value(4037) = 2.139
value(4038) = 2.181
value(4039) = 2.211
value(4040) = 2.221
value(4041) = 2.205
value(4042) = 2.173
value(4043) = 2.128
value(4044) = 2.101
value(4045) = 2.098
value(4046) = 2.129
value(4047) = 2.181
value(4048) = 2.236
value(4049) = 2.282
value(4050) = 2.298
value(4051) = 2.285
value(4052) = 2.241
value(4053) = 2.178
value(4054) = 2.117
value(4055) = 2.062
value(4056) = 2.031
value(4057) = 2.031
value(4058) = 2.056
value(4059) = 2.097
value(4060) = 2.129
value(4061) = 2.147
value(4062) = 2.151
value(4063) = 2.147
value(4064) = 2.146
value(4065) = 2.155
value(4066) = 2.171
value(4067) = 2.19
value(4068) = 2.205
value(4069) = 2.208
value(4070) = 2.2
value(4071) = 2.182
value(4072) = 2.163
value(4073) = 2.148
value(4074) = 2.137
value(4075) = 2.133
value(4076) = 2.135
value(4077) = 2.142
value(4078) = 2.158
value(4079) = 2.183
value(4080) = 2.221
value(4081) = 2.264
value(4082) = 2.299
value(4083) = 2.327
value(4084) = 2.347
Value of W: 2.22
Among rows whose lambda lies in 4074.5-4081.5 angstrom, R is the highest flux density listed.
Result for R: 2.264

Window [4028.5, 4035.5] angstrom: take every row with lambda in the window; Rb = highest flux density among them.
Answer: 2.029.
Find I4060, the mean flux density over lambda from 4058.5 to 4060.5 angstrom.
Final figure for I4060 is 2.11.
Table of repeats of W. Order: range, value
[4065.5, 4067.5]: 2.18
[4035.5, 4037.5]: 2.11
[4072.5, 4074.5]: 2.14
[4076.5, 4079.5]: 2.16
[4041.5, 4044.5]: 2.13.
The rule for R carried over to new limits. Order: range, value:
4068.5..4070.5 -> 2.208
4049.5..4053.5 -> 2.298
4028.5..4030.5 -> 1.998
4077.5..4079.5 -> 2.183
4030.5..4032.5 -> 1.934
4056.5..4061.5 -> 2.147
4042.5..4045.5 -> 2.128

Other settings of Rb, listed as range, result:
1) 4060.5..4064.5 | 2.151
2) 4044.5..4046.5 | 2.129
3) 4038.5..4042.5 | 2.221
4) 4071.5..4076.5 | 2.163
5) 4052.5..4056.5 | 2.178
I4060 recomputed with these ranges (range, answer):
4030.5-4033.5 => 1.94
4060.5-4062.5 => 2.15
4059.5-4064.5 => 2.14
